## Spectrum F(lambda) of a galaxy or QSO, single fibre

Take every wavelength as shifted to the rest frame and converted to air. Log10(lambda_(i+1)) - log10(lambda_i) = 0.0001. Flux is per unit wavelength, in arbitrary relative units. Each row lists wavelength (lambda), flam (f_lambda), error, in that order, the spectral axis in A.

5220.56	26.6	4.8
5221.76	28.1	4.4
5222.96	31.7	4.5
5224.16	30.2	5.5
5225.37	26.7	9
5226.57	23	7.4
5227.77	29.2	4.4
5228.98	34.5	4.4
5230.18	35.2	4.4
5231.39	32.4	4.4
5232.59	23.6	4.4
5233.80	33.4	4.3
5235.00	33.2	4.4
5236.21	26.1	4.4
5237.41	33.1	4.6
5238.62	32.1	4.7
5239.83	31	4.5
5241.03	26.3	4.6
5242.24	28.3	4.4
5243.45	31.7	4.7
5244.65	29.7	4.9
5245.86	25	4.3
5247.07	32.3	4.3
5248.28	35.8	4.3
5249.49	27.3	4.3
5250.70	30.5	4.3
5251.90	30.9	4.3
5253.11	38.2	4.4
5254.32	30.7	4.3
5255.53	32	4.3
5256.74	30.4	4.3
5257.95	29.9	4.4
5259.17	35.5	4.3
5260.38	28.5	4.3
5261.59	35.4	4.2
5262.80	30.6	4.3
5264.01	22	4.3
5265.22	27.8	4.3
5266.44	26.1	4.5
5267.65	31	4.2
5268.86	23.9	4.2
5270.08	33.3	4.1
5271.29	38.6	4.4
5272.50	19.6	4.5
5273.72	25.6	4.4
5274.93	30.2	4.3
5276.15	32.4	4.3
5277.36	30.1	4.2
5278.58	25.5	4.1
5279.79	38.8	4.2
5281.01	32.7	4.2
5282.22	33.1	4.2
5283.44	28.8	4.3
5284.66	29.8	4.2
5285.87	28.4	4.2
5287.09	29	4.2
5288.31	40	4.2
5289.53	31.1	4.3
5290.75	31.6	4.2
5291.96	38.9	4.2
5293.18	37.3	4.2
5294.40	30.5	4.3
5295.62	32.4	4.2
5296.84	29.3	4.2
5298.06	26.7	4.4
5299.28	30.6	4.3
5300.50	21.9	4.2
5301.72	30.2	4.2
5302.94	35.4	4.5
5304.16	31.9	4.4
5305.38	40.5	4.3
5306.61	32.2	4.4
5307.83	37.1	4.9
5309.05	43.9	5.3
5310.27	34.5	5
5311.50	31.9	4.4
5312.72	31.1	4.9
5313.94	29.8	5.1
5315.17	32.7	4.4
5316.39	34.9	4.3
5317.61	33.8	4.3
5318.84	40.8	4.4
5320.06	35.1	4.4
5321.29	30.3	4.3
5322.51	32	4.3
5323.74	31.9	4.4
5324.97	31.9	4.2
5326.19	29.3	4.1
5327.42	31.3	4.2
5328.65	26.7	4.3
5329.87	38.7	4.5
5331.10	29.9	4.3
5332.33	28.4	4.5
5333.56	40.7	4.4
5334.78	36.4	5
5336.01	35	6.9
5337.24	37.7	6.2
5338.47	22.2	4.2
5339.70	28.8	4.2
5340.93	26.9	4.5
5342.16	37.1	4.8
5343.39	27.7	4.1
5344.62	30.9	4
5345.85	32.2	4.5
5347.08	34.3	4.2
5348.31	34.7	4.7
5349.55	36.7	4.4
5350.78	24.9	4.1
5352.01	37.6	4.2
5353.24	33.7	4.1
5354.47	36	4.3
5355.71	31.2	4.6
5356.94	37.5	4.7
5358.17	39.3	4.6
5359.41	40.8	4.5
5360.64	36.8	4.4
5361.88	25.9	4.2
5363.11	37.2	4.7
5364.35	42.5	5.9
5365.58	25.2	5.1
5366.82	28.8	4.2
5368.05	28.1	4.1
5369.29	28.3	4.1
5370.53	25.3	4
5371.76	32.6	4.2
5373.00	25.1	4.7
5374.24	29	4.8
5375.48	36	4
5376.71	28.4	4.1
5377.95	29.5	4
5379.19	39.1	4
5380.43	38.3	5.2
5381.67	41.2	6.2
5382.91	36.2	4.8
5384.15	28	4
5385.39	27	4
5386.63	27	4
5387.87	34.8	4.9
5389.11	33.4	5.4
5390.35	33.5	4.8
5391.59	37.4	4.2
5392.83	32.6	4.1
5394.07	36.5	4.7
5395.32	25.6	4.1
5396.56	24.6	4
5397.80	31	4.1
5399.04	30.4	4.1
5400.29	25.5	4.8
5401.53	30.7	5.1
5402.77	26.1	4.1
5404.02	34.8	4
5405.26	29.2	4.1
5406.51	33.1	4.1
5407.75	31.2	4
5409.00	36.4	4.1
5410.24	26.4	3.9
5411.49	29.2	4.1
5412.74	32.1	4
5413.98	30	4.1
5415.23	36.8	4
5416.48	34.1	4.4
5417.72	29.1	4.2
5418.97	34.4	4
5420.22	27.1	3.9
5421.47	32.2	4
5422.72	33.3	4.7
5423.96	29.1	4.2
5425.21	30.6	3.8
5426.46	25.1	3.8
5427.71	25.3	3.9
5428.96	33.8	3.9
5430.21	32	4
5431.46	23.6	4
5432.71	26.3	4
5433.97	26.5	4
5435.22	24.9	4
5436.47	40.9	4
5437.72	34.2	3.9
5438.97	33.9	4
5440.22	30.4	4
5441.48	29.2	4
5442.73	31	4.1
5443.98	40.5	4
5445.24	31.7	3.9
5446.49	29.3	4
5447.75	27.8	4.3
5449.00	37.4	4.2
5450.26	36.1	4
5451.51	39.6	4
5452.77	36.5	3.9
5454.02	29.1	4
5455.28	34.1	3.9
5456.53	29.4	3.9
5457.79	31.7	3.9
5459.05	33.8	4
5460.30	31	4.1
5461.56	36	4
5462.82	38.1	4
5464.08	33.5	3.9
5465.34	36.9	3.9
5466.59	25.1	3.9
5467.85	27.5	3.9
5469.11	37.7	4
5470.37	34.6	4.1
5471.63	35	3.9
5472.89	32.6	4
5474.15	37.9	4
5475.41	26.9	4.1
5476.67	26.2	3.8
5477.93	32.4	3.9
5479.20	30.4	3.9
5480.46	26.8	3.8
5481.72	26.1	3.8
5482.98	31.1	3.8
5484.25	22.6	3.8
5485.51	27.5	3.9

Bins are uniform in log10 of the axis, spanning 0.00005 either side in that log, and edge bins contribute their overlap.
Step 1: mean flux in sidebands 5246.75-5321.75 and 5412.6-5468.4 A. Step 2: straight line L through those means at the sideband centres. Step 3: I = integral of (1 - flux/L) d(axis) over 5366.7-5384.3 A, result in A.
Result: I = 0.0 A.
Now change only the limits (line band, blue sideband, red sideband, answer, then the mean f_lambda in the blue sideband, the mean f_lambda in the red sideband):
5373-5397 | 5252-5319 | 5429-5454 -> -0.3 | 31.7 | 32.2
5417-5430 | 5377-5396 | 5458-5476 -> 1.2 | 33.2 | 33.3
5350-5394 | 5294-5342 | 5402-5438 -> -1.9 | 32.5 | 30.6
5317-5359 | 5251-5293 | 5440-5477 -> -1.8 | 31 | 33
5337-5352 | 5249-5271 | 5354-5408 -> 0.1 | 30.4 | 32.1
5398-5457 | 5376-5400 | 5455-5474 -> 2.7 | 32.3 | 33.2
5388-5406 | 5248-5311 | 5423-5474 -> 0.6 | 31.5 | 32.1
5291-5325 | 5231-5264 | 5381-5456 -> -2.4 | 30.7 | 31.5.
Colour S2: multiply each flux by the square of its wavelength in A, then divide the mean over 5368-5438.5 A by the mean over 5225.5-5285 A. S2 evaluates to 1.1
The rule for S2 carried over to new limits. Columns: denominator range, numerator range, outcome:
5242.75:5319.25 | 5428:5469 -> 1.09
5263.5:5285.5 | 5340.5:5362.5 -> 1.18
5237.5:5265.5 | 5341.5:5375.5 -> 1.11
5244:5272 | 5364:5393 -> 1.09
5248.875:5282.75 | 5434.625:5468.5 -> 1.16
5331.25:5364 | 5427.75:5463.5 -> 1.00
